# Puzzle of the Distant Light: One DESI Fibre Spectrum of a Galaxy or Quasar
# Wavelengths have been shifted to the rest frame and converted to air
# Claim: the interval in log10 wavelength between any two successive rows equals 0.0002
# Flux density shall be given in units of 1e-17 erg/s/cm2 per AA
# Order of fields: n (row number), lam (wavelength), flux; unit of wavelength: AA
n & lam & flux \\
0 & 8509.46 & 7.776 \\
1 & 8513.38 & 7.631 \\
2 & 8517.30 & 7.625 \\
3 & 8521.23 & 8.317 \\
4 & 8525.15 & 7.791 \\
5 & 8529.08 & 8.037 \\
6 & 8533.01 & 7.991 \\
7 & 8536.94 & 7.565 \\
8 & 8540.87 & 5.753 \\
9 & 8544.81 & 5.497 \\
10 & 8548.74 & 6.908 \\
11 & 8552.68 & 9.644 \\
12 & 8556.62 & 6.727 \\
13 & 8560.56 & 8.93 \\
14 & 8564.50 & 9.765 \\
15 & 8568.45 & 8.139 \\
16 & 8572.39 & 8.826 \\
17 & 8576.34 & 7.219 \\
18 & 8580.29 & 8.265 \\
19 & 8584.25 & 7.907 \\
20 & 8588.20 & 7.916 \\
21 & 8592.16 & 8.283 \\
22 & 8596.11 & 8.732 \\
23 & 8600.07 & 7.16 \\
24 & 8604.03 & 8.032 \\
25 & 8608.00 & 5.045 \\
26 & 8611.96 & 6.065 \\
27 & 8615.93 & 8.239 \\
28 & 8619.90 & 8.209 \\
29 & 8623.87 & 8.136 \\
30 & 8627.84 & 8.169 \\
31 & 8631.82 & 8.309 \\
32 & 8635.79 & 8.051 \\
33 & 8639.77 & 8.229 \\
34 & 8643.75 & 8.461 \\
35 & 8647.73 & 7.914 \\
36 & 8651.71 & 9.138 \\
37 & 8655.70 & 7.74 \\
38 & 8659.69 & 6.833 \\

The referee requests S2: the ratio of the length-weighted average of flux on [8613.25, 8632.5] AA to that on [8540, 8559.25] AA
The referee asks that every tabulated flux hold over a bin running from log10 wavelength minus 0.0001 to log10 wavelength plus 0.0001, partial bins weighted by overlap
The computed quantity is 1.15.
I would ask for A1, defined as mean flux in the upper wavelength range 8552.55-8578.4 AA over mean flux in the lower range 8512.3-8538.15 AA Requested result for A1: 1.07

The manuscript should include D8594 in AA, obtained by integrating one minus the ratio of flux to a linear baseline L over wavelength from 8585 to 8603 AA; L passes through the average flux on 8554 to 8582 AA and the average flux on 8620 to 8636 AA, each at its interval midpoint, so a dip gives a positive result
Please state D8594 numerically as 0.5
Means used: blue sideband 8.3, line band 8.02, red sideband 8.19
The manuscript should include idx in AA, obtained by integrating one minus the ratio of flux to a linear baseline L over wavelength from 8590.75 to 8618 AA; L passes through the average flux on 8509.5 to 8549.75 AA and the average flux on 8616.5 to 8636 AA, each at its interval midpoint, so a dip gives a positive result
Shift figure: 2.2 AA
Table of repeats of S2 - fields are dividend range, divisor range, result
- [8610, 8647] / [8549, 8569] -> 0.94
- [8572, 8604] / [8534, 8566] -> 1.06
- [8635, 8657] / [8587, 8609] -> 1.09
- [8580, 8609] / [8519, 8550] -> 1.07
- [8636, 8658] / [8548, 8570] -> 0.98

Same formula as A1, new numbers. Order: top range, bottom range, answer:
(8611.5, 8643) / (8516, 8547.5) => 1.10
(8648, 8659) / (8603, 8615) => 1.27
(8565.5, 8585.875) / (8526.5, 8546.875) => 1.17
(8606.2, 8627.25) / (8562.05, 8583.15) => 0.86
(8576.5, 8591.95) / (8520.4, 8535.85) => 1.00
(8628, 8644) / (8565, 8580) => 1.00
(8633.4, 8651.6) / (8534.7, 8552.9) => 1.21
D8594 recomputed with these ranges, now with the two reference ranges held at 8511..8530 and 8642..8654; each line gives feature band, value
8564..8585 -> -0.4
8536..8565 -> 1.9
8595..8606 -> 0.5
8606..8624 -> 2.8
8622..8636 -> 0.4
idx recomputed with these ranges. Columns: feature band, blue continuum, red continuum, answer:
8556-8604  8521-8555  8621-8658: -2.6 AA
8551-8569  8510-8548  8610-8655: -2.6 AA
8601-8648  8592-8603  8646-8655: 3.0 AA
